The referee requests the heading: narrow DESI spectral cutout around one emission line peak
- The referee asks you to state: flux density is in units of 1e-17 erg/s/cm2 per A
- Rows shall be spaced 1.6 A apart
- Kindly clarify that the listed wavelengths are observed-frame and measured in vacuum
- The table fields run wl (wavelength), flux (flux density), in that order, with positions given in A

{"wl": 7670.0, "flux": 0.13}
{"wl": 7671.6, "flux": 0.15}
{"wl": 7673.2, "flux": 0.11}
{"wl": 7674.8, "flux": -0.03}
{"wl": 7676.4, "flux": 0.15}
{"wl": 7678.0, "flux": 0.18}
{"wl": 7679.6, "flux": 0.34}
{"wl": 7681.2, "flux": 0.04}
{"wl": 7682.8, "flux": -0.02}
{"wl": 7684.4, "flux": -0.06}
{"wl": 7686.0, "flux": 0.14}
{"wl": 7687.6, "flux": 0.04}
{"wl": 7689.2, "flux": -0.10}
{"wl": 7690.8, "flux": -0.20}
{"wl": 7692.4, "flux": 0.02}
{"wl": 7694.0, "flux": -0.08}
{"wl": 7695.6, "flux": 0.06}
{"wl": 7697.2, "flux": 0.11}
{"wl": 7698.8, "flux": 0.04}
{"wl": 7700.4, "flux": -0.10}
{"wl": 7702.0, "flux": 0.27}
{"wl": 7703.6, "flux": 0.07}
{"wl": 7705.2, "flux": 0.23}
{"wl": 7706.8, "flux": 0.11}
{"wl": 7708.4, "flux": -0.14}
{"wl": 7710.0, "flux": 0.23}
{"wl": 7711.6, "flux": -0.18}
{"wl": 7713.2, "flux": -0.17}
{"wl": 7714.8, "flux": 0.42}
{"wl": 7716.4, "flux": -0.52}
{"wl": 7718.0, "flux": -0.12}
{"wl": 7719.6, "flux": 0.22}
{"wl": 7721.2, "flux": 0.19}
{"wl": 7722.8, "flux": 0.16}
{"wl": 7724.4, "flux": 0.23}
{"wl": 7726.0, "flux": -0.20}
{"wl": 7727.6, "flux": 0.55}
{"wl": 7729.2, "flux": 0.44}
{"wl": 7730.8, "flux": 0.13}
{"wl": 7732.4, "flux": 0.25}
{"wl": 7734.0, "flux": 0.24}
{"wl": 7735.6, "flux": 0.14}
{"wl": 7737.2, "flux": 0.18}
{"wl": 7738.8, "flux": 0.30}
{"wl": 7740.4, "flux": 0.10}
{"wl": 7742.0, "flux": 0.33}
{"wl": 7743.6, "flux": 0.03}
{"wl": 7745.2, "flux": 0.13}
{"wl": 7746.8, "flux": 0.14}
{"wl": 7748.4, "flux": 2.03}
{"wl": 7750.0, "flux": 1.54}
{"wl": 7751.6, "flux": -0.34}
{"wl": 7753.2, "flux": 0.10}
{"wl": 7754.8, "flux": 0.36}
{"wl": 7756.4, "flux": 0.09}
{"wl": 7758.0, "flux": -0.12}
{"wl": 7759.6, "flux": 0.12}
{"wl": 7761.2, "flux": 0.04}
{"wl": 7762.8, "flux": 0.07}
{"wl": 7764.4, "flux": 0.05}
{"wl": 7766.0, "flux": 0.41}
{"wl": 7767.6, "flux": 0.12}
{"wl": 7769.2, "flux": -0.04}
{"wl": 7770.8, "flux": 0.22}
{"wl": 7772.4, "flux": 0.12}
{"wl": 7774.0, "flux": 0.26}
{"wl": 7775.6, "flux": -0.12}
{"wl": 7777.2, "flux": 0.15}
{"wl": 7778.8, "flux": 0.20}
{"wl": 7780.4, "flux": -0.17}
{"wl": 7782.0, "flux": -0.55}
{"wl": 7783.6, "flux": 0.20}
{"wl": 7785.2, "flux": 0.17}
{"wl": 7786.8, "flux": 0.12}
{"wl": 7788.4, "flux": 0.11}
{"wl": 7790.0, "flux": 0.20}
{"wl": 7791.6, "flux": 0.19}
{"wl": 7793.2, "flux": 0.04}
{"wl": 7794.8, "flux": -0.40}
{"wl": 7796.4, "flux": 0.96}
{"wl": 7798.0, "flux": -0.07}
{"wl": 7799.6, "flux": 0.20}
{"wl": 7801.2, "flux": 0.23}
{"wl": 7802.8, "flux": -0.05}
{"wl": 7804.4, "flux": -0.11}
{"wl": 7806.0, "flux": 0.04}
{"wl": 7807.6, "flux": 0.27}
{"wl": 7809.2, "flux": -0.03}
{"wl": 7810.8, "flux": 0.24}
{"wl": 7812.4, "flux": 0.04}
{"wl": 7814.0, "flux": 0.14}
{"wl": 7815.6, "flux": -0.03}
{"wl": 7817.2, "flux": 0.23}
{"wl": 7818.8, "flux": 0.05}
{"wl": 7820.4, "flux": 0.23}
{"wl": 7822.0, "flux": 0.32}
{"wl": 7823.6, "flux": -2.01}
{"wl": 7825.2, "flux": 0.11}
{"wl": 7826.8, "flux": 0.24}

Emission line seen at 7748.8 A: Halpha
